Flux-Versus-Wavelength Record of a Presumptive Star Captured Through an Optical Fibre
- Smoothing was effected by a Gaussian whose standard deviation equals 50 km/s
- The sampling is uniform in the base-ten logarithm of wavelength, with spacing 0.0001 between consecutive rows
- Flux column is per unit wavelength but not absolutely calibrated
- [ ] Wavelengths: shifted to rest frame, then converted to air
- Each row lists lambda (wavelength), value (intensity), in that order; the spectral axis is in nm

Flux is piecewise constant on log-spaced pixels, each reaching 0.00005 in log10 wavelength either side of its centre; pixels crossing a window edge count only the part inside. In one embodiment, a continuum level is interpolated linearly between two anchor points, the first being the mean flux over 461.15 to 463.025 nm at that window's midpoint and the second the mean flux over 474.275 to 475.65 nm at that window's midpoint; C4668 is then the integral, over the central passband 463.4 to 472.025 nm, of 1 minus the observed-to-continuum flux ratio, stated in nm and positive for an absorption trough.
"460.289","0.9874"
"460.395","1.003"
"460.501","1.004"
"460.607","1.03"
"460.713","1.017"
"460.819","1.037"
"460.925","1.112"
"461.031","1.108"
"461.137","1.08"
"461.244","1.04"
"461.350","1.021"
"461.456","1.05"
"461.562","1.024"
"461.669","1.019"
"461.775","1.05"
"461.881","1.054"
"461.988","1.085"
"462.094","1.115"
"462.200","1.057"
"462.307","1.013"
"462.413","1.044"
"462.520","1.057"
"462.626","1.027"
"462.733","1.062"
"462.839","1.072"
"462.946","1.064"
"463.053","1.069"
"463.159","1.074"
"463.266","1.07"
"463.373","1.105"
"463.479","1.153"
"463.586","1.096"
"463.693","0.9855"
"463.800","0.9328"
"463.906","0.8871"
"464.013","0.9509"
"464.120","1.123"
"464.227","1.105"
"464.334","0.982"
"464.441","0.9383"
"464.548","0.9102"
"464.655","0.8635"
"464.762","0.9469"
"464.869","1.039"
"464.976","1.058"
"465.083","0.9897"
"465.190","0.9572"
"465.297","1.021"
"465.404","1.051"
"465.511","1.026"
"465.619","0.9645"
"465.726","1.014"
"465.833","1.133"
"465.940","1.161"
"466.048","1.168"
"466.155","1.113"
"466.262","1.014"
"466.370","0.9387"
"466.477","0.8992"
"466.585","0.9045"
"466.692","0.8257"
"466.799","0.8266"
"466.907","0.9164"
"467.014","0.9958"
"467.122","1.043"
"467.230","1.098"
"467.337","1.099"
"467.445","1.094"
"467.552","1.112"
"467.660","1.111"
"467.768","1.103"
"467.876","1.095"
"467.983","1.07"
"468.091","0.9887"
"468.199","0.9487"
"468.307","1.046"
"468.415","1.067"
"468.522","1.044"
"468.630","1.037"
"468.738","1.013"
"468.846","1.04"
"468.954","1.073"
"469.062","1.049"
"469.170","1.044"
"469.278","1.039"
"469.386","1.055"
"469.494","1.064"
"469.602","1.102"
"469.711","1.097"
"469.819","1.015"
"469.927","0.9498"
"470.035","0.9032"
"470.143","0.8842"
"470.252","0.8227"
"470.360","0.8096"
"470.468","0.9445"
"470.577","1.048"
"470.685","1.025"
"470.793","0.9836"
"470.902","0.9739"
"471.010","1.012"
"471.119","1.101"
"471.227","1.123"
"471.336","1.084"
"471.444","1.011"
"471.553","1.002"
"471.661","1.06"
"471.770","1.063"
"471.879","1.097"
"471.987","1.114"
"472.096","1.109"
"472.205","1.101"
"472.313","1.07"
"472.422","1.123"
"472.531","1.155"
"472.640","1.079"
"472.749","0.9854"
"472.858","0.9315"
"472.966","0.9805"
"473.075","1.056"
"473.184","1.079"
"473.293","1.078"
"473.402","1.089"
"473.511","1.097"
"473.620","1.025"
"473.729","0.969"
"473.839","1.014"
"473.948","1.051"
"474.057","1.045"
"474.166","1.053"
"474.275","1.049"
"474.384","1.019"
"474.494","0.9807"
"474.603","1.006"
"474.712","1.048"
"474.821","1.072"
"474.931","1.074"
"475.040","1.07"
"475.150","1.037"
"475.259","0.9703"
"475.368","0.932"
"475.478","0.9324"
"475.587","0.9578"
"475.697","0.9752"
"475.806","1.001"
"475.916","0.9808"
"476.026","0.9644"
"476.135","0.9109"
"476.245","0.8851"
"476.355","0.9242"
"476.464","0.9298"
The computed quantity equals 0.12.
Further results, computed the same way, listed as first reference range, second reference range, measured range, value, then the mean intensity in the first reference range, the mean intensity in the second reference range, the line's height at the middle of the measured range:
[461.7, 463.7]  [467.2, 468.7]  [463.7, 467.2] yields 0.25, 1.07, 1.06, 1.07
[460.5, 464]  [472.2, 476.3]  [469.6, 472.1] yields 0.05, 1.05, 1.02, 1.03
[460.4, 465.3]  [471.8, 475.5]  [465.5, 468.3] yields 0.03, 1.03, 1.04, 1.04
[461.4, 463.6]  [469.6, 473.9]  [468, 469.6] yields 0.00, 1.06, 1.03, 1.04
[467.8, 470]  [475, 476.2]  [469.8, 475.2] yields -0.14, 1.04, 0.973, 1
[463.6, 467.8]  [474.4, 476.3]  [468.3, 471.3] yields -0.04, 1.01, 0.988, 1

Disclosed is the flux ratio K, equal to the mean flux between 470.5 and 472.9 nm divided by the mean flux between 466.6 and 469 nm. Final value 1.0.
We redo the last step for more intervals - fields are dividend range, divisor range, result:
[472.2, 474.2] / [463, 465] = 1.04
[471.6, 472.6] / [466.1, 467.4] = 1.13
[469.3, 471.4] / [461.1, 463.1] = 0.95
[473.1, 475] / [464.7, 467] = 1.05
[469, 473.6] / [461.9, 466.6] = 1.00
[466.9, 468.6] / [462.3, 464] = 1.01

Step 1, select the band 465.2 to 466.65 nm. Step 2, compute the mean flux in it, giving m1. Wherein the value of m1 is 1.03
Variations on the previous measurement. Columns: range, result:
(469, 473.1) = 1.03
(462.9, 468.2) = 1.02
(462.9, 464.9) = 1.01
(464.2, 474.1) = 1.03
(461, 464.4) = 1.05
